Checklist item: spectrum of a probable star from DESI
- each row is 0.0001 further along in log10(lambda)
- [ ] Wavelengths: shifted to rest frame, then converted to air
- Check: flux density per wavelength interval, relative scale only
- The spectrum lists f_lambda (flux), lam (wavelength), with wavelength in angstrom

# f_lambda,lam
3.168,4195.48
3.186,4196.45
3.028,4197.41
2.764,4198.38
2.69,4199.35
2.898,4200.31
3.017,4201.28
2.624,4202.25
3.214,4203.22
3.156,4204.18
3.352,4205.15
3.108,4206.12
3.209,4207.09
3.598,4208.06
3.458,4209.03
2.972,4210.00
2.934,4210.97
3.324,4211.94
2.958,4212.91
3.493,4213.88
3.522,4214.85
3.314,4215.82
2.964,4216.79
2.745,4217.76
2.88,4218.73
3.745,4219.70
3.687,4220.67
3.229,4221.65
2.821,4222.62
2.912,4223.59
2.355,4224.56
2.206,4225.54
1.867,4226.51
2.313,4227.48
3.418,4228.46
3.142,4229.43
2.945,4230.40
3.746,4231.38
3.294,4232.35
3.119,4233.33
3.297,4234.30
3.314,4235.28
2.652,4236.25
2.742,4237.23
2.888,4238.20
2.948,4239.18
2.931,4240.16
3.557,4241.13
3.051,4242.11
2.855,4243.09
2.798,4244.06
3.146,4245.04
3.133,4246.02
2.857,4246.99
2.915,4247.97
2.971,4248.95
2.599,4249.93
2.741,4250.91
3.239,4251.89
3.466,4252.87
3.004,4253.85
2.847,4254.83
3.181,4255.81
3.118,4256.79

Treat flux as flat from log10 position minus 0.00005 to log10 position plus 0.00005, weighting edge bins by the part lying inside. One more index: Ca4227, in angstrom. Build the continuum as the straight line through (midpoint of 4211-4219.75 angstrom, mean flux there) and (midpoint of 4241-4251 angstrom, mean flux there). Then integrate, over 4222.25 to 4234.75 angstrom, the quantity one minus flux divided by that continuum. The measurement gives 0.8 angstrom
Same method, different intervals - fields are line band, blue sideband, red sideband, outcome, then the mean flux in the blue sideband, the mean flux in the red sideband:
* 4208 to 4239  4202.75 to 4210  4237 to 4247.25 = 1.0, 3.28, 3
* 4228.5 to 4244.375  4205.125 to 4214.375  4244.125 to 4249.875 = -0.3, 3.23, 2.96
